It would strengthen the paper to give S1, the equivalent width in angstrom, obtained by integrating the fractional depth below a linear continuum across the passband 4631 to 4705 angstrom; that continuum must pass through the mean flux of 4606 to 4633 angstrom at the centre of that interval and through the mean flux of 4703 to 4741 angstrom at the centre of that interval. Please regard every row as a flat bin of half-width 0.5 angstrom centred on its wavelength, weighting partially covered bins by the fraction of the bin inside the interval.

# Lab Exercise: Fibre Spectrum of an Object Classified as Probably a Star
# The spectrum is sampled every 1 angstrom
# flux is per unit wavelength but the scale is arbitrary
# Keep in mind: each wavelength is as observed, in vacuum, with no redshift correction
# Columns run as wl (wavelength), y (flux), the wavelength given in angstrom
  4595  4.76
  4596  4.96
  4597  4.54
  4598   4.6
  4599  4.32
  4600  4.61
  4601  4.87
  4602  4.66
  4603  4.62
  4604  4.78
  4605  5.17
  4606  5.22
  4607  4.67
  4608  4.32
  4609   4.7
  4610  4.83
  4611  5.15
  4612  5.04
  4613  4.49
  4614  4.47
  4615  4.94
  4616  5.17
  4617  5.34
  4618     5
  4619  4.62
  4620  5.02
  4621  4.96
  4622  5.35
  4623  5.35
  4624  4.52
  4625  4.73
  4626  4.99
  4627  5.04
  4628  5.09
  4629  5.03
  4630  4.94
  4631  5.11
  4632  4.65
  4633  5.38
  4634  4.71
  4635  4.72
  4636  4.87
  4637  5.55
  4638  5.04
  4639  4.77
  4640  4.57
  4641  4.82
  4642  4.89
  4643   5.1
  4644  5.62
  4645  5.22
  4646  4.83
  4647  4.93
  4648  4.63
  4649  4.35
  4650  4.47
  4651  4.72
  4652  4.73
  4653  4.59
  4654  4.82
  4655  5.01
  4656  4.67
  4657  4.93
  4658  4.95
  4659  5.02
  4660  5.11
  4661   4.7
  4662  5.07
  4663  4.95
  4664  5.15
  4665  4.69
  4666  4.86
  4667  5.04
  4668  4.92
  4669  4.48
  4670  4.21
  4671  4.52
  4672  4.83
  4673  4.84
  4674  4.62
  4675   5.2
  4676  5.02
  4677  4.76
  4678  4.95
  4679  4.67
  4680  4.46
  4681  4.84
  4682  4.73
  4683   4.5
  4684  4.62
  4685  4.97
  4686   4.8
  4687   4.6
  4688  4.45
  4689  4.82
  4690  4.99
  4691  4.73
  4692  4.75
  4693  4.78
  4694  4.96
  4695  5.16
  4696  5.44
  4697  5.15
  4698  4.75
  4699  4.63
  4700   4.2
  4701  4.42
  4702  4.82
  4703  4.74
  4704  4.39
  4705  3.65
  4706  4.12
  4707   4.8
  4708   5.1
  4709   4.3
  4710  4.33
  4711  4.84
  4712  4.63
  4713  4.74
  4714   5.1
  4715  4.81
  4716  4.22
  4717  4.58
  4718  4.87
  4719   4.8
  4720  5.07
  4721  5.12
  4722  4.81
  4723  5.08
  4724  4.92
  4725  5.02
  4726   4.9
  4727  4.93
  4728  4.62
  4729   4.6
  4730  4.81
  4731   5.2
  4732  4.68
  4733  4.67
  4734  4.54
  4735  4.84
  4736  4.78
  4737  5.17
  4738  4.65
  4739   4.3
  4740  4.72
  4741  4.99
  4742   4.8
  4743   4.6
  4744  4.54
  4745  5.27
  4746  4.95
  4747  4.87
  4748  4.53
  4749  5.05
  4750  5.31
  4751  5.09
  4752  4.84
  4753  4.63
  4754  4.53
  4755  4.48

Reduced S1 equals 0.2 angstrom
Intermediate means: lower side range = 4.92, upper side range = 4.73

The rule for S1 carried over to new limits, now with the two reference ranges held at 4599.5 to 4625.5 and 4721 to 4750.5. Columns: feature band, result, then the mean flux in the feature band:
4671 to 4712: 1.14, 4.71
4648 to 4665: 0.14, 4.82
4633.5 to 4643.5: -0.09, 4.9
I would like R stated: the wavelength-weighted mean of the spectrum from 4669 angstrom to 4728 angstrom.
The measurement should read 4.74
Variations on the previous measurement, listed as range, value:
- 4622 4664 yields 4.92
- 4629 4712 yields 4.79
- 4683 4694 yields 4.75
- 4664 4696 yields 4.78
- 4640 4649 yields 4.94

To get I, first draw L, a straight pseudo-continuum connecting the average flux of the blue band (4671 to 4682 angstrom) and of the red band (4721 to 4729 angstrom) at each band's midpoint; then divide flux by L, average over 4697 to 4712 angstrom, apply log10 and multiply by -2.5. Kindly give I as 0.07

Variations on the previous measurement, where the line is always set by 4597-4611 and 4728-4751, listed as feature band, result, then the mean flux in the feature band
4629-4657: -0.03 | 4.88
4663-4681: 0.00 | 4.78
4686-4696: -0.01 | 4.84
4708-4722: 0.01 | 4.74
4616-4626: -0.06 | 5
